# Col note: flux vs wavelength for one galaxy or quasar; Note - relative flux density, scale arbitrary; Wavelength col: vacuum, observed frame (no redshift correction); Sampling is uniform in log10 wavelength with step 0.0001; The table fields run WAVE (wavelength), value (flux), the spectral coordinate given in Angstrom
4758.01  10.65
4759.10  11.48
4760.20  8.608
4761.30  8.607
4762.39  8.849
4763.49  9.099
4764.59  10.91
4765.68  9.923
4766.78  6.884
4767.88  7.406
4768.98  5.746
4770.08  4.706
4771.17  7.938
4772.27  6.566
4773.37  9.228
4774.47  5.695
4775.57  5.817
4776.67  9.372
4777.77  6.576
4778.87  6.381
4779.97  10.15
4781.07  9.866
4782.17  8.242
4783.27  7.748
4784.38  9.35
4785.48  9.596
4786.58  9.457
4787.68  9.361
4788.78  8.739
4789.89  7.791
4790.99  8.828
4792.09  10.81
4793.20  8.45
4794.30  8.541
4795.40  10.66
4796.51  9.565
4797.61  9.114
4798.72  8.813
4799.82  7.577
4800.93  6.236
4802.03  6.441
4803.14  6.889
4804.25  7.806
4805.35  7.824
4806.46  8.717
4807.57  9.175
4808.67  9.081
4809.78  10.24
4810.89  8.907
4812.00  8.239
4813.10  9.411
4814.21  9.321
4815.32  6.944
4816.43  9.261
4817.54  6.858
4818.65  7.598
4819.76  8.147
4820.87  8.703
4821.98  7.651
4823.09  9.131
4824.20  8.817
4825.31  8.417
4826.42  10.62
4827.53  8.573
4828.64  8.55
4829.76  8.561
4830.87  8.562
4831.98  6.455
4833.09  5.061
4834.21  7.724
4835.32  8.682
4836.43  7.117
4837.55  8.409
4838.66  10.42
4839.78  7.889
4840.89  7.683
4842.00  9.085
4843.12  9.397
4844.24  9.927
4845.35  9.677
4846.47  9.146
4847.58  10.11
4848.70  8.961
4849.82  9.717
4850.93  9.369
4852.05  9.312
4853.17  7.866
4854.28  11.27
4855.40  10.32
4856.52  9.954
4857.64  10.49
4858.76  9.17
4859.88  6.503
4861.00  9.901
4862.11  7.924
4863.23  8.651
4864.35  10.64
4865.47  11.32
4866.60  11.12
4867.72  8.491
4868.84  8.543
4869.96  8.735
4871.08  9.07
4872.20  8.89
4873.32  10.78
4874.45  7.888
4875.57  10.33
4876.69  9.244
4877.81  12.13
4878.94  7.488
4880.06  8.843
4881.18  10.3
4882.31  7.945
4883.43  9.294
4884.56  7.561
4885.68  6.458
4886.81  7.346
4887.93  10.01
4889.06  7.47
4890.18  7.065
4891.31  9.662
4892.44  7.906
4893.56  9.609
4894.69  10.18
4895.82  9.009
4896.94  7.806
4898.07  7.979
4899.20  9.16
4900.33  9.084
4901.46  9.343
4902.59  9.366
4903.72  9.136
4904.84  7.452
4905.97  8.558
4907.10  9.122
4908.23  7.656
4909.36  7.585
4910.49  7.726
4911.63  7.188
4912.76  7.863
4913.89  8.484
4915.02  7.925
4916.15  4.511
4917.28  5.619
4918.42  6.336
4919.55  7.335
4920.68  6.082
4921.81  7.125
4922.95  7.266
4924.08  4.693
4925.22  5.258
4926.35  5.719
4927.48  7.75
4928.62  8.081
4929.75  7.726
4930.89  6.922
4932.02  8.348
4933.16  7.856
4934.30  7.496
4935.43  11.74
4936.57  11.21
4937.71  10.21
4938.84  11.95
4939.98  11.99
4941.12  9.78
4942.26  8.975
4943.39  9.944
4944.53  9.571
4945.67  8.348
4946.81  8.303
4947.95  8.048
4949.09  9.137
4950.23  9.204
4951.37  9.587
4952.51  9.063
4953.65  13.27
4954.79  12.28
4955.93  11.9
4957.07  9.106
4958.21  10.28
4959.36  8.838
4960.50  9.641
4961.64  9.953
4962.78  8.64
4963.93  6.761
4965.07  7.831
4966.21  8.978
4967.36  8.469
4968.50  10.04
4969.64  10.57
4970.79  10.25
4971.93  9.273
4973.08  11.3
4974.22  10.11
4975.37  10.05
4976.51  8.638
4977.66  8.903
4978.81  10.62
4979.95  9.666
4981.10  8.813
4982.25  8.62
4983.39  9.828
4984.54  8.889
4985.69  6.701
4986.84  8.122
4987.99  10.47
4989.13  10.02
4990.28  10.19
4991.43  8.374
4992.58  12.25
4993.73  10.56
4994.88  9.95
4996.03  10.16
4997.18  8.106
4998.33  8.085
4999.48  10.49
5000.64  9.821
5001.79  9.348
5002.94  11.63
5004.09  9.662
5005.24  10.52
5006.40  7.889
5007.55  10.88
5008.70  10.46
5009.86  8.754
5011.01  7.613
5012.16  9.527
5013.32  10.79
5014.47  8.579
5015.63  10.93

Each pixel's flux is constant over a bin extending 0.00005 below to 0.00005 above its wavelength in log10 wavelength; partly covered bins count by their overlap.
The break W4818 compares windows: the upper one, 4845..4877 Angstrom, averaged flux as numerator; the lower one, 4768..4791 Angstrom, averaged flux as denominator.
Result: 1.19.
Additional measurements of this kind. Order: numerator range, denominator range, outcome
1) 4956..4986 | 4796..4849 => 1.10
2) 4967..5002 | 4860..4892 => 1.06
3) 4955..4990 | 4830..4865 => 1.06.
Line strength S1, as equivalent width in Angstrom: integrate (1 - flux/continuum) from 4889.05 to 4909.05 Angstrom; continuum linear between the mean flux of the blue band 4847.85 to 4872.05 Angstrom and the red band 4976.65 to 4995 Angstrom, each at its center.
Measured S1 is 1.6 Angstrom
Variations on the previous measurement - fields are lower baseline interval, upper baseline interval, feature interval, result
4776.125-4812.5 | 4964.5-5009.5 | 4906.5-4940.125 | 5.45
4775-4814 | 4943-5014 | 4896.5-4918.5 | 2.99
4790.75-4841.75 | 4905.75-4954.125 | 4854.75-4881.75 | -3.57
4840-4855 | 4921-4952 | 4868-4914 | 1.55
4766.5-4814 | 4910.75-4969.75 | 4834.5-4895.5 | -4.75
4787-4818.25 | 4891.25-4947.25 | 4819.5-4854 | -0.79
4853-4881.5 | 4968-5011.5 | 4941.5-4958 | -0.35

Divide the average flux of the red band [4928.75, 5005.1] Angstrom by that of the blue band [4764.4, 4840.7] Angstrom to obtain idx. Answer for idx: 1.15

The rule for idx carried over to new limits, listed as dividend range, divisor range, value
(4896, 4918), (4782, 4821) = 0.93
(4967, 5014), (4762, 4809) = 1.16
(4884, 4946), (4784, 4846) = 0.96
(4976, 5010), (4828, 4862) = 1.08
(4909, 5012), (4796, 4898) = 1.03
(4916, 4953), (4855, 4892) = 0.91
